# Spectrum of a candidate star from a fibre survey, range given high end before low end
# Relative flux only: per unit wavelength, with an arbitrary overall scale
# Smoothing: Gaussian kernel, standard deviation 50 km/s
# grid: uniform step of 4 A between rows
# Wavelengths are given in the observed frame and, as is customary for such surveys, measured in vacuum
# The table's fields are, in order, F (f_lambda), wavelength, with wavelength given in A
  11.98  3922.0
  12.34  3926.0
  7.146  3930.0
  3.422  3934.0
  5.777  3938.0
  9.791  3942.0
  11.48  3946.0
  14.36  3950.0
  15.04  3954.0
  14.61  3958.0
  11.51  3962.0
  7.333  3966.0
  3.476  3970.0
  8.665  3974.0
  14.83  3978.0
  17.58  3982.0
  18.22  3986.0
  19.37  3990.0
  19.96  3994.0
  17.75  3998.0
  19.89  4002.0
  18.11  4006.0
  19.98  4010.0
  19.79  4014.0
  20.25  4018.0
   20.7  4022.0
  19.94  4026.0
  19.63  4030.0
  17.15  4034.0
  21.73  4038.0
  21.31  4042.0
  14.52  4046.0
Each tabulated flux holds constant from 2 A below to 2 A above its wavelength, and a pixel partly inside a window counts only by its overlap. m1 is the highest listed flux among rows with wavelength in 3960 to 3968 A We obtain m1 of 11.51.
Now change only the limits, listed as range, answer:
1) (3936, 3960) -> 15.04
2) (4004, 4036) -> 20.7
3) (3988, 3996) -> 19.96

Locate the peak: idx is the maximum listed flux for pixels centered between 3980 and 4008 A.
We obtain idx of 19.96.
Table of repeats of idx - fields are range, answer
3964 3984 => 17.58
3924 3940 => 12.34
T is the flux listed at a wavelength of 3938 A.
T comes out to 5.777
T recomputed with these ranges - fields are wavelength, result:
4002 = 19.89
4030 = 19.63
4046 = 14.52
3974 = 8.665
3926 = 12.34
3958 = 14.61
